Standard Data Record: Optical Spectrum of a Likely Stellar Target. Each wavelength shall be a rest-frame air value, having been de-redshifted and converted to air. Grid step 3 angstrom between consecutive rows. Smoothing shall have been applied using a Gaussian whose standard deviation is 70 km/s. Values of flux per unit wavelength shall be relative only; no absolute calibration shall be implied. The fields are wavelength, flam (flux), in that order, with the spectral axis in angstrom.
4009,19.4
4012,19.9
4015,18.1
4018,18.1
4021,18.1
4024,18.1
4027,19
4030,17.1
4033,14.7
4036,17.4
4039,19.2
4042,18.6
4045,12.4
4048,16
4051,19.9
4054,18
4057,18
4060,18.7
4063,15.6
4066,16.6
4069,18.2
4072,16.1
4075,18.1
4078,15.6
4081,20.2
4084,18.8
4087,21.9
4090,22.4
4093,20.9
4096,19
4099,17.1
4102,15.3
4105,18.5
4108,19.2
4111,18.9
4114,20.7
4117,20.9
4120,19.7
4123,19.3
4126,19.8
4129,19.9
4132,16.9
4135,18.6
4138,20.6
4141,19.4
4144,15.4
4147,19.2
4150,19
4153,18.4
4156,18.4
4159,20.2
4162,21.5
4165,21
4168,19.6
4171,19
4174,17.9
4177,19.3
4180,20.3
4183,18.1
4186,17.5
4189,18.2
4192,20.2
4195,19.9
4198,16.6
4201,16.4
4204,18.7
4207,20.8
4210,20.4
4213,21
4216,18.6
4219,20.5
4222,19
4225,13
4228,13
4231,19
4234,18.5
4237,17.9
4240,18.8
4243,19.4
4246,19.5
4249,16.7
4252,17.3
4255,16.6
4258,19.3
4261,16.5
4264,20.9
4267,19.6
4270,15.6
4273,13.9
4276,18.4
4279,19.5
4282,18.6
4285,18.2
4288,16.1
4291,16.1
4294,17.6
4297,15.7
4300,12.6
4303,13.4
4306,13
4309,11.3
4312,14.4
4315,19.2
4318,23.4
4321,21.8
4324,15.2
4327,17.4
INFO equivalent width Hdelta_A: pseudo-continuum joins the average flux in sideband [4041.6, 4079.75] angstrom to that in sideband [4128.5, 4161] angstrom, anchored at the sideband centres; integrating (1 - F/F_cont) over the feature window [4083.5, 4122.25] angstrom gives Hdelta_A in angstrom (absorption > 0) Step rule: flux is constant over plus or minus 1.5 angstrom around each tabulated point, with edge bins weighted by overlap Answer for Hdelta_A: -3.5 angstrom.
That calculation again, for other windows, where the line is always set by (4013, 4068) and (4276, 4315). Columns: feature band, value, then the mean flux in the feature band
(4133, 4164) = -4.29 angstrom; 19.1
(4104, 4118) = -2.18 angstrom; 19.6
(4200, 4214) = -2.69 angstrom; 19.5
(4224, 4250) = -1.99 angstrom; 17.4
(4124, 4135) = -1.29 angstrom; 18.8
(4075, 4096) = -3.19 angstrom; 19.8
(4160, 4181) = -4.03 angstrom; 19.8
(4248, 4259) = -0.93 angstrom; 17.4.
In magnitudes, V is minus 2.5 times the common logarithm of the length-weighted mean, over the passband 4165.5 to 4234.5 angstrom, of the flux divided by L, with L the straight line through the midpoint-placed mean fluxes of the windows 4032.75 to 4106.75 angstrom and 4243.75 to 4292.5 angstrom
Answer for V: -0.04 mag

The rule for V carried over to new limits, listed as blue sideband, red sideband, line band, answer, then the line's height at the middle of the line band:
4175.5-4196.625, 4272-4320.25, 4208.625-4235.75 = 0.01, 18.2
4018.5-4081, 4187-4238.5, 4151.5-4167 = -0.11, 18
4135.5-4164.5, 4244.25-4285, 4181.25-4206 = 0.02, 18.7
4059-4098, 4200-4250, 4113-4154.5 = -0.03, 18.5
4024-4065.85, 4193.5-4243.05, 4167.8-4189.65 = -0.04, 18.1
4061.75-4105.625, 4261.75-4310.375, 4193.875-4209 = -0.08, 17.1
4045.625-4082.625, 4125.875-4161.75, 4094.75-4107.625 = 0.03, 18.1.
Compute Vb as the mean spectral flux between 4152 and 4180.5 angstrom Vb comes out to 19.6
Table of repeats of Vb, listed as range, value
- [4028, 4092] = 17.8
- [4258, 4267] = 19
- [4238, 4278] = 17.9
